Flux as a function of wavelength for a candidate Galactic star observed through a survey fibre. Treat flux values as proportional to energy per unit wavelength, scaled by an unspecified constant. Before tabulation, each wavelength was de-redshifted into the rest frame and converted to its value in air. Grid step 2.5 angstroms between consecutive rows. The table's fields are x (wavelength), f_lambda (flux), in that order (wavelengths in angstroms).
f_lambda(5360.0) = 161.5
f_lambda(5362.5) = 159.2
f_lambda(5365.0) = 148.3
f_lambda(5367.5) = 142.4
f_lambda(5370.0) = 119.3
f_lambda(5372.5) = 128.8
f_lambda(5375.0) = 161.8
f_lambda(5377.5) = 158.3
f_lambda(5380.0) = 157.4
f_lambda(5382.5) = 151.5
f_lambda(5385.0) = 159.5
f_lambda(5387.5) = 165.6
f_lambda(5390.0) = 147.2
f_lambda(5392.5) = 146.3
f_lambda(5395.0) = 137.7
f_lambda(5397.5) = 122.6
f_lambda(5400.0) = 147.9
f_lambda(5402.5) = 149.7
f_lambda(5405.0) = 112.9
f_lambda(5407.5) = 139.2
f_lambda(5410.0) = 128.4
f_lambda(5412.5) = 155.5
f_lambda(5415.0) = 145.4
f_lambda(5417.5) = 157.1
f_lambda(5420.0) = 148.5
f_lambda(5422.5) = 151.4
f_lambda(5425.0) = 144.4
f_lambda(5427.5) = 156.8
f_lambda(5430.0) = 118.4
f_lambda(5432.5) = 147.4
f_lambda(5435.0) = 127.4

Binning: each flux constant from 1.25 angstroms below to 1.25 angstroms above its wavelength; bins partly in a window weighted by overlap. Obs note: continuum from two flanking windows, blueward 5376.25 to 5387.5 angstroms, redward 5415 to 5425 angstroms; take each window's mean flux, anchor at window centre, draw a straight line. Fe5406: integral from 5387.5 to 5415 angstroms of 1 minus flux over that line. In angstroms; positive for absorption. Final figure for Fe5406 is 2.5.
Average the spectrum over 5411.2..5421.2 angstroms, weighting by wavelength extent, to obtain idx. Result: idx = 152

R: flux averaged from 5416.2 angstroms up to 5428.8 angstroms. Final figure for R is 151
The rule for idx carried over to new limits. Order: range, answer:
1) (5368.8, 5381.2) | 145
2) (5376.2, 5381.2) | 158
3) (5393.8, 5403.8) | 139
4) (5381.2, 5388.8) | 159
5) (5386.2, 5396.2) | 149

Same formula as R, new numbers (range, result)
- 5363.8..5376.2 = 140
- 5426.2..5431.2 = 138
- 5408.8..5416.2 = 143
